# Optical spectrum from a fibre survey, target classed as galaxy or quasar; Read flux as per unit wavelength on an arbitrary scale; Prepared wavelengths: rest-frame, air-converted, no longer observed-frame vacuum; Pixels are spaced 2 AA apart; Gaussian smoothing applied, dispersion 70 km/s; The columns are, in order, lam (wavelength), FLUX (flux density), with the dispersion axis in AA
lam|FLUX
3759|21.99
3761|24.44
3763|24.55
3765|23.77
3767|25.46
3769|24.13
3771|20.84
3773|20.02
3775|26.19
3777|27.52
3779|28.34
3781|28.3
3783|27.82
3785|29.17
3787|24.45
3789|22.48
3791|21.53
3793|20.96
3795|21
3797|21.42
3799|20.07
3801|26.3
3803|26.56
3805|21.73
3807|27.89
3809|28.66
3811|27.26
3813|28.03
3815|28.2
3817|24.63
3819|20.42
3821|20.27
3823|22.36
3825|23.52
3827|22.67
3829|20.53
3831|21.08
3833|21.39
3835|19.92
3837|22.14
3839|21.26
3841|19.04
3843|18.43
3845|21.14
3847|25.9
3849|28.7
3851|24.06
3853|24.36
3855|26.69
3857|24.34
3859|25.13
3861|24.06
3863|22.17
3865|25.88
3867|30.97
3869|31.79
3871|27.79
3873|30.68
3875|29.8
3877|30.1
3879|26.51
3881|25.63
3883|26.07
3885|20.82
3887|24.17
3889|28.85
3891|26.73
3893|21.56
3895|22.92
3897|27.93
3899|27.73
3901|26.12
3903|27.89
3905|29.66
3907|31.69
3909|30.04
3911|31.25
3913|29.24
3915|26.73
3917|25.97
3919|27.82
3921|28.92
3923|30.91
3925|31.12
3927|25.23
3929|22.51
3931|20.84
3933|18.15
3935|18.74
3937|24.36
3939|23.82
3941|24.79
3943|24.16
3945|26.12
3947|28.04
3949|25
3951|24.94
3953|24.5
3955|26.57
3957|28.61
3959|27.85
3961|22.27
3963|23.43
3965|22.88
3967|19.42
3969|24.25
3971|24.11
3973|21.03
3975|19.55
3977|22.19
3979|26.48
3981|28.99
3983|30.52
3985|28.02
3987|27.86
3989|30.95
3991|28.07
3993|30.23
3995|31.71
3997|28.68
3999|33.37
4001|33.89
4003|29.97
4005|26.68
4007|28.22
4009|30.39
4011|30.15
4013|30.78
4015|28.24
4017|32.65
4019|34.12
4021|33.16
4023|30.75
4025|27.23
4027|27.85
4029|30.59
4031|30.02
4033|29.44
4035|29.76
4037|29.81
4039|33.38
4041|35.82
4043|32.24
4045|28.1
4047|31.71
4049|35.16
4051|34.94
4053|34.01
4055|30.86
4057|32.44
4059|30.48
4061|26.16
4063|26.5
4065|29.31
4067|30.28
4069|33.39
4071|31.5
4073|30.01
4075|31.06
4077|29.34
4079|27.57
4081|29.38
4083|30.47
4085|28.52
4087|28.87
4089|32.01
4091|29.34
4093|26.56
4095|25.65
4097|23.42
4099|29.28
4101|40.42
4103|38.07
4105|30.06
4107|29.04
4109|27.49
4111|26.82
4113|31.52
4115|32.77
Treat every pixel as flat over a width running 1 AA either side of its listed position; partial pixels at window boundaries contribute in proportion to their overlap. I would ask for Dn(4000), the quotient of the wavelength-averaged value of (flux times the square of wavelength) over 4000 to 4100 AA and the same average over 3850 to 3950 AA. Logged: 1.24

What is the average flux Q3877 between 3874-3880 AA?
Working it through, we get 28.8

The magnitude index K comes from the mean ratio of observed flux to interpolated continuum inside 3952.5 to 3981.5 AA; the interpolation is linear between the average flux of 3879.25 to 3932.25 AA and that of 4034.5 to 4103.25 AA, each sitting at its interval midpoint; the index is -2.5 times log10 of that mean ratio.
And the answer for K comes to 0.17 mag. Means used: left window 26.8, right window 30.7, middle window 24.1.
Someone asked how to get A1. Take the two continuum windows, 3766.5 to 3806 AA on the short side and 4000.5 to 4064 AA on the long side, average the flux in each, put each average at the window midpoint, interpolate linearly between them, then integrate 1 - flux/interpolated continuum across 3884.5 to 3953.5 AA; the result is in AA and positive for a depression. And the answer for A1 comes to 4.22 AA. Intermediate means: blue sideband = 24.2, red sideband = 30.8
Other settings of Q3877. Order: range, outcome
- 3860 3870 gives 27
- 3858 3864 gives 23.8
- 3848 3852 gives 26.4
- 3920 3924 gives 29.9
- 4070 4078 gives 30.5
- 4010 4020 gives 31.2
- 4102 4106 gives 34.1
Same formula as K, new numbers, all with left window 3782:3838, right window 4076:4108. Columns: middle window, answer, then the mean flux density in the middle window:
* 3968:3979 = 0.20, 22.6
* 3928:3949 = 0.14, 23.2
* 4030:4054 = -0.12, 32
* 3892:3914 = -0.09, 27.8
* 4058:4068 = 0.03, 28.5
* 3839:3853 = 0.07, 22.9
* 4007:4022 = -0.11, 31.1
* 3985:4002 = -0.10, 30.4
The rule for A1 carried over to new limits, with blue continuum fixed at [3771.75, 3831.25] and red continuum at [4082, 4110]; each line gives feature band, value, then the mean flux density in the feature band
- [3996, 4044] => -3.7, 30.7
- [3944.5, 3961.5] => 0.7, 26.1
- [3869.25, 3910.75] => -2.0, 27.3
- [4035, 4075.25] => -3.0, 31.3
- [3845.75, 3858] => -0.1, 25.6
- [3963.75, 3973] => 1.7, 22.5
